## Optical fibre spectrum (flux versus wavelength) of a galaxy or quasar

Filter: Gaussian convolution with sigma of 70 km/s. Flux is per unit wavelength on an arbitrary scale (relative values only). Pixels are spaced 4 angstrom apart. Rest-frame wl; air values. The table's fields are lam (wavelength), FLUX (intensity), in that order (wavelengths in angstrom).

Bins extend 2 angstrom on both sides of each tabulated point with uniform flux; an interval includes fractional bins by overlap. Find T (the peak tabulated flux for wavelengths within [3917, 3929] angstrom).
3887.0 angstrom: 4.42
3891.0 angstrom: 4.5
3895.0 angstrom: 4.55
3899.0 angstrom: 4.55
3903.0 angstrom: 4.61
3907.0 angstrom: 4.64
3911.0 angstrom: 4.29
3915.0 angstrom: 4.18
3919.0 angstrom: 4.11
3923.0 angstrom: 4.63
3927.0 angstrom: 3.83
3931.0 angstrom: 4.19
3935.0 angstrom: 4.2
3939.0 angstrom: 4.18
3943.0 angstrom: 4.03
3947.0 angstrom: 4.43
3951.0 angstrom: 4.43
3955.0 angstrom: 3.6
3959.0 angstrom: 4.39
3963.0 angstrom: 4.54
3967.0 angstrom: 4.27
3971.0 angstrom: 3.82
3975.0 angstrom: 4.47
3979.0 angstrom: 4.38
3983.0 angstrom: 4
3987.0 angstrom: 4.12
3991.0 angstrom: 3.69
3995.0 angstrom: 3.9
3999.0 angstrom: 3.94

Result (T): 4.63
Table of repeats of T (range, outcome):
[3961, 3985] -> 4.54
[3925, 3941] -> 4.2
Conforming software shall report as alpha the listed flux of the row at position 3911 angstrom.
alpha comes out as 4.29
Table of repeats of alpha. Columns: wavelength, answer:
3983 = 4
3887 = 4.42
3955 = 3.6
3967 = 4.27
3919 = 4.11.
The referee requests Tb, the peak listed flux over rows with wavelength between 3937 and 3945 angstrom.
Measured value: 4.18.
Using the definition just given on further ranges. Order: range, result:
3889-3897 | 4.55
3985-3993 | 4.12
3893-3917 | 4.64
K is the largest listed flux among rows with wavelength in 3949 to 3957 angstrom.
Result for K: 4.43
